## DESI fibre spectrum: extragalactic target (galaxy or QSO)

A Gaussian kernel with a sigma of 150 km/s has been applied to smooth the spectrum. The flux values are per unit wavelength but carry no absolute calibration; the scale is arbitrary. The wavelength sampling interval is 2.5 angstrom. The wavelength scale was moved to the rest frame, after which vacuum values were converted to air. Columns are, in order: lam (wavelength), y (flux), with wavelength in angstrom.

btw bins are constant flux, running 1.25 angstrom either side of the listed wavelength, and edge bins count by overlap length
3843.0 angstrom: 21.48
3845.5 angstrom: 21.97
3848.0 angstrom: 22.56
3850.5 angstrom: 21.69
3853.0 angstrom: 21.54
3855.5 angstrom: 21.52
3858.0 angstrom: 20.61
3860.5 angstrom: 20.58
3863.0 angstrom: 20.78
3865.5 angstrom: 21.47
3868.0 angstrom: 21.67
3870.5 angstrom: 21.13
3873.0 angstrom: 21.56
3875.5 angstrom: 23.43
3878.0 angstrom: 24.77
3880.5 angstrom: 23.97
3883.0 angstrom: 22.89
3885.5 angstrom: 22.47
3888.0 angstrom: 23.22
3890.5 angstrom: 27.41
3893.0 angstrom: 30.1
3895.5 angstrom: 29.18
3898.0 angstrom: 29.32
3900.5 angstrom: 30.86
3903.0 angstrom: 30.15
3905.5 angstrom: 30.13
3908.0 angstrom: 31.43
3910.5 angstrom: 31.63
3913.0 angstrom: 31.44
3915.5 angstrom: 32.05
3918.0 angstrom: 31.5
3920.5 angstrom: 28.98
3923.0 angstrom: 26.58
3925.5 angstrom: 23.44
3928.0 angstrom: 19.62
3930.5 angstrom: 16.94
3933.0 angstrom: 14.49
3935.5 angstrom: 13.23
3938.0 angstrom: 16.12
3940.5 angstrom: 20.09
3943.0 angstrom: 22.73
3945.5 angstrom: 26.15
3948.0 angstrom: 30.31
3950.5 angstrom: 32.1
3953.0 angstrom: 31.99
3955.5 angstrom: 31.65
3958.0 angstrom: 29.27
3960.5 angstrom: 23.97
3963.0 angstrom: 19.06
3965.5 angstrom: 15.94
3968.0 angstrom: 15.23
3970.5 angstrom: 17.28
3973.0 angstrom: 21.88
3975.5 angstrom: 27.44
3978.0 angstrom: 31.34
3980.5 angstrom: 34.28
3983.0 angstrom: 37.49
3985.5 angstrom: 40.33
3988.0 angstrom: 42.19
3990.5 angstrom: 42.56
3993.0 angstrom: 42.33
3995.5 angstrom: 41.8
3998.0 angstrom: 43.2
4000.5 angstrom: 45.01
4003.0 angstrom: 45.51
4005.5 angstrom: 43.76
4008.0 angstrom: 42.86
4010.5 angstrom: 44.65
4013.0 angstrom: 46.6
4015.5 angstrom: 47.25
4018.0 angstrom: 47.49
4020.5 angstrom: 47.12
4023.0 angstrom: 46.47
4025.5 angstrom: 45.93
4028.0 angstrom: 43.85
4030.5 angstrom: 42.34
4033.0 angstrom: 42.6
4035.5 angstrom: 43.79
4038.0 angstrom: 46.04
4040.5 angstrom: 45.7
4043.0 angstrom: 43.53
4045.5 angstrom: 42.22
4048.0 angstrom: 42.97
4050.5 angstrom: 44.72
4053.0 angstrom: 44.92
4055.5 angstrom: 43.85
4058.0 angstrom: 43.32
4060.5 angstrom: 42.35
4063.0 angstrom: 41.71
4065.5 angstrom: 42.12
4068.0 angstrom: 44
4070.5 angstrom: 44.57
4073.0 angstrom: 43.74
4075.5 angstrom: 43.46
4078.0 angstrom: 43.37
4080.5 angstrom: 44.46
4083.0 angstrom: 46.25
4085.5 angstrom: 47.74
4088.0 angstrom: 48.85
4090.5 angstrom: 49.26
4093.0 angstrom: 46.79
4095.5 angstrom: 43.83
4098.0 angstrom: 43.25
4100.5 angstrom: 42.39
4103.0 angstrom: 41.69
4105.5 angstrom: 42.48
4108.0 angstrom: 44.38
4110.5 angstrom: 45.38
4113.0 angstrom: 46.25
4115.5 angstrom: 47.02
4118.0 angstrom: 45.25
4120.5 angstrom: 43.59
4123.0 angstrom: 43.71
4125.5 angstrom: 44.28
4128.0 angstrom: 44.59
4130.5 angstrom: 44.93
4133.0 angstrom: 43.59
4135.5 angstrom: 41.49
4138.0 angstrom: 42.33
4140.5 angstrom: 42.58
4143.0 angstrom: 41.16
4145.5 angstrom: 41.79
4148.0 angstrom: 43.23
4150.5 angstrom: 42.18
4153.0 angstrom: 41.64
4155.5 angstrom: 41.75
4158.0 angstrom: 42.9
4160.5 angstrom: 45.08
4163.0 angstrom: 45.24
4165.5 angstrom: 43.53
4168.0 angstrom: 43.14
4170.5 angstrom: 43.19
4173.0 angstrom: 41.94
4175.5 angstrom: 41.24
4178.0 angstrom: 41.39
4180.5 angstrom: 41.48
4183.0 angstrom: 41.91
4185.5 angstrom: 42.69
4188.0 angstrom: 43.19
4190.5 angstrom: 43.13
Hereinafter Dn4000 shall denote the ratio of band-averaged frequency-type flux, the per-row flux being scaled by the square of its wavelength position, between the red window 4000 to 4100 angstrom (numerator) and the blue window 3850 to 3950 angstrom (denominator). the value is 1.97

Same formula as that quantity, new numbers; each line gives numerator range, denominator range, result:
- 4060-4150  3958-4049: 1.20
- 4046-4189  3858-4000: 1.77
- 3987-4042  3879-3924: 1.65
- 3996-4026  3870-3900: 1.92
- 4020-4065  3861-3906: 1.90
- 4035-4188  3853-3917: 1.90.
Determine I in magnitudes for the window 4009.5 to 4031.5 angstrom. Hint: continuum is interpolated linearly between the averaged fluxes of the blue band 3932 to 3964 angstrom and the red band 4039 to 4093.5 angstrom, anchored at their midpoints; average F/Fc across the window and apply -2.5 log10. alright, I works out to -0.25 mag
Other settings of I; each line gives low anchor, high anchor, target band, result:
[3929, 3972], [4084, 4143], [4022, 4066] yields -0.248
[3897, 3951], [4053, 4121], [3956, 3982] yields 0.281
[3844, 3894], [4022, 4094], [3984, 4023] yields -0.158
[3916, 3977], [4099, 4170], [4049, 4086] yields -0.209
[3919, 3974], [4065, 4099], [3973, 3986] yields -0.158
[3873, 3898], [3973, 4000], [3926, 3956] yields 0.382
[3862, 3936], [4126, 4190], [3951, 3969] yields 0.203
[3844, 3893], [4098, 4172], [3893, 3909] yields -0.198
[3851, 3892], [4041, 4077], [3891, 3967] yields 0.098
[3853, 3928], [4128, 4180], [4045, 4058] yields -0.208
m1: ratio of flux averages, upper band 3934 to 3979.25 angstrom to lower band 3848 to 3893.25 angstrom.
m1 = 1.0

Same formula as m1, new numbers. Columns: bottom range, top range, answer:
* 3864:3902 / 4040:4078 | 1.75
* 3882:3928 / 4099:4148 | 1.54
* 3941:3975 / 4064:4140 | 1.82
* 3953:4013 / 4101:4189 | 1.27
